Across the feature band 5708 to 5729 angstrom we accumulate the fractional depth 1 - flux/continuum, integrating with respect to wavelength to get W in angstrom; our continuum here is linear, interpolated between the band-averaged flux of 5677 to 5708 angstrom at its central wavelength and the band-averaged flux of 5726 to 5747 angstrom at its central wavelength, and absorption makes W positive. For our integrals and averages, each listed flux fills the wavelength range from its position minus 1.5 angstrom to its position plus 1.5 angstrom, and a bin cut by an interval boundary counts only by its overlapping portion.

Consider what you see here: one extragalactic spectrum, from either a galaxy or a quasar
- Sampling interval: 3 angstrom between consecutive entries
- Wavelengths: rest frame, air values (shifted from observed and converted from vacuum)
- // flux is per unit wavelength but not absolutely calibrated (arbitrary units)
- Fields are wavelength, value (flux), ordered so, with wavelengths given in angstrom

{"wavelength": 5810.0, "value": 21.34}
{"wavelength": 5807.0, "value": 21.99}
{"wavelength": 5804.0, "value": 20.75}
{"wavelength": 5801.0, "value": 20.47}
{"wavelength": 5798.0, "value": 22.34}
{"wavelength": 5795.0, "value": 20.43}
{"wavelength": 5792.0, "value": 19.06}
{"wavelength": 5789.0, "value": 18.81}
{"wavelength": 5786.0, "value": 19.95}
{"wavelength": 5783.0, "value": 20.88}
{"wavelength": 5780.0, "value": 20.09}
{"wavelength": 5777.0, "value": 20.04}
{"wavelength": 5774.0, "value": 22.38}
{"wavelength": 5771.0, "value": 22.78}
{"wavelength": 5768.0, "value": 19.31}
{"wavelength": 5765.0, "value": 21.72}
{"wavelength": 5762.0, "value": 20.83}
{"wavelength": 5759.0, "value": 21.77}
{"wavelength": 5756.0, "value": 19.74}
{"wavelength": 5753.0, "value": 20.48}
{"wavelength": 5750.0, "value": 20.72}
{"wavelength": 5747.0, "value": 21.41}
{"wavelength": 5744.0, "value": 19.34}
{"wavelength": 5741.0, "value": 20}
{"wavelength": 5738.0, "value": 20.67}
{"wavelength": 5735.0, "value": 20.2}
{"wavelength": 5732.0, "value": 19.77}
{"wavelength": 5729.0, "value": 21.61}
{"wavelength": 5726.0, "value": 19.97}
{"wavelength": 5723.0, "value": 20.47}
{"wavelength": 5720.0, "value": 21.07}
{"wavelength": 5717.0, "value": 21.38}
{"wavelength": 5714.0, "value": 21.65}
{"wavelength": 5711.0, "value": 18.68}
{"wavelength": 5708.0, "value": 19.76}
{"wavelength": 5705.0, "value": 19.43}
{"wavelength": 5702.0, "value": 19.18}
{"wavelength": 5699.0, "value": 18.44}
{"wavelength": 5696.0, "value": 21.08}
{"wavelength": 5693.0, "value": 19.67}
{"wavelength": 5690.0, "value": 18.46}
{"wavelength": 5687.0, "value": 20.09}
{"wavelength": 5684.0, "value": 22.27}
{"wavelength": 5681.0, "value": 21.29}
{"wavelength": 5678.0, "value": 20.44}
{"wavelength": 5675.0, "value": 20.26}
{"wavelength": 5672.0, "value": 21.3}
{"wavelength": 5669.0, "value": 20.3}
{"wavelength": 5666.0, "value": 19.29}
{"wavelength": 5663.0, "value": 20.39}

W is -0.37 angstrom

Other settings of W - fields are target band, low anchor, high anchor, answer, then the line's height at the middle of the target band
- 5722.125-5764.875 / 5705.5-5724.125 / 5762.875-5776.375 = 0.8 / 21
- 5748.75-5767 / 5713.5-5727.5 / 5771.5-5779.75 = 0.2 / 21.1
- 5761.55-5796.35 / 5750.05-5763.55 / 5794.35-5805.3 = 0.6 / 20.9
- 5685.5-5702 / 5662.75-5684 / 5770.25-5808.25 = 0.9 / 20.6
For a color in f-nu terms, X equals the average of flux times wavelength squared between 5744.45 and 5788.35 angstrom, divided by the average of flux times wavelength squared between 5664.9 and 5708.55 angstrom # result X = 1.06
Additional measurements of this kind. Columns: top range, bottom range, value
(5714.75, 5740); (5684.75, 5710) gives 1.07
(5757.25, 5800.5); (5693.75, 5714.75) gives 1.08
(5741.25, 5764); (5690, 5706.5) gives 1.08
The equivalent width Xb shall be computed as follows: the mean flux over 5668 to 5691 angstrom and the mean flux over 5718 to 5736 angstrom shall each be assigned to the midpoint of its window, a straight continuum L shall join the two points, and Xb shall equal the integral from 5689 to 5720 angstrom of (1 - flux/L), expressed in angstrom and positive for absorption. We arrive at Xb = 1.1 angstrom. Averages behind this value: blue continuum 20.6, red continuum 20.5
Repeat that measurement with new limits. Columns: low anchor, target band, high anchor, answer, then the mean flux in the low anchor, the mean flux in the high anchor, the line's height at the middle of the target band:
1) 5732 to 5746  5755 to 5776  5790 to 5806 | -0.9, 20.1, 20.6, 20.3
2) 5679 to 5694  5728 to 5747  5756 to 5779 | 0.5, 20.4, 21.1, 20.9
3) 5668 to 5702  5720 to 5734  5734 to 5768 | 0.0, 20.3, 20.6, 20.5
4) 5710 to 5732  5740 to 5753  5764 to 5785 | 0.3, 20.7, 21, 20.8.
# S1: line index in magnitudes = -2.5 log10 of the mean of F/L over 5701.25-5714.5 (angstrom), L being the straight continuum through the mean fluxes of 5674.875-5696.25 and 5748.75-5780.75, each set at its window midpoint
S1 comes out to 0.05 mag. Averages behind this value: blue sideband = 20.4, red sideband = 20.9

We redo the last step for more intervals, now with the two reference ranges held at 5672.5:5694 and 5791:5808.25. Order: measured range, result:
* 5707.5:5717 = 0.01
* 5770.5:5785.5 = -0.01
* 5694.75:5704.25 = 0.05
